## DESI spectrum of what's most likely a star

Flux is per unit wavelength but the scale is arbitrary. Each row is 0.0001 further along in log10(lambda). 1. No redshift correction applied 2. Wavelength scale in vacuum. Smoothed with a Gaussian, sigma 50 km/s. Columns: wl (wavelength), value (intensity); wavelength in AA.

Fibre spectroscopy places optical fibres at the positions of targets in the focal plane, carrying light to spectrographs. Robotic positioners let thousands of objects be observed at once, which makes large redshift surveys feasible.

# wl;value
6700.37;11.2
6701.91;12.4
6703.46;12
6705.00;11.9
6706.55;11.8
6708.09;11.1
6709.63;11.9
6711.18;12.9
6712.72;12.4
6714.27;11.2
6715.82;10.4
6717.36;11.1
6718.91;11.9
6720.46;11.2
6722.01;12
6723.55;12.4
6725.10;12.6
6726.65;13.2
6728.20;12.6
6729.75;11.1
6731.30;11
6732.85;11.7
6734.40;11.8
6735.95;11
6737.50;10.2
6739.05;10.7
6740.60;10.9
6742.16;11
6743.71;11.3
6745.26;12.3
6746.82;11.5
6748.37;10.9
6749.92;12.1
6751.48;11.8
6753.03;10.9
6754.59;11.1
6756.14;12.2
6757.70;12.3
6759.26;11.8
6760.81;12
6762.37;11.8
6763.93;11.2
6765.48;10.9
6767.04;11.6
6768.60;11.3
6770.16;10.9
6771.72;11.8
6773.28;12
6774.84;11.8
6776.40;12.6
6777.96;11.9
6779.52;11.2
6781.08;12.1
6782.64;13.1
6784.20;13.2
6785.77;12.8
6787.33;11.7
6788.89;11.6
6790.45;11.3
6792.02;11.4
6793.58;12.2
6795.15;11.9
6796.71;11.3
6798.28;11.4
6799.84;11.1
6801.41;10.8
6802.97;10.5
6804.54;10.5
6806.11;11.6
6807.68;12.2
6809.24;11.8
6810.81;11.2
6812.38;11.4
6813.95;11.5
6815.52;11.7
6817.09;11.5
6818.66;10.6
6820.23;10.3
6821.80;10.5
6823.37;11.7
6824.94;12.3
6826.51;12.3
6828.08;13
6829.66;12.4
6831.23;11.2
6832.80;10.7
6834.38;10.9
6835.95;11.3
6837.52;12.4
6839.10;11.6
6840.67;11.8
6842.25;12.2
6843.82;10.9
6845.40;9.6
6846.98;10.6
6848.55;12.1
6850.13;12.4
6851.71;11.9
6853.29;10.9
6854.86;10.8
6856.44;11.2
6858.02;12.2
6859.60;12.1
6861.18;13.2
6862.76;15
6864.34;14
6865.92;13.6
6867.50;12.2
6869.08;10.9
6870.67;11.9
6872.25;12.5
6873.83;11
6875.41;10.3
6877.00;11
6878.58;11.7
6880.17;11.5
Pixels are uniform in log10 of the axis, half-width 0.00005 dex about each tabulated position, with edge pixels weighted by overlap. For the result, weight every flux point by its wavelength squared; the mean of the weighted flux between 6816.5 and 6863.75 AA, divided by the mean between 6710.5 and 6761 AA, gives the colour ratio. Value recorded 1.0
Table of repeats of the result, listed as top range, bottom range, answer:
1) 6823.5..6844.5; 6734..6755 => 1.08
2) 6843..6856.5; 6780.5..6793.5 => 0.94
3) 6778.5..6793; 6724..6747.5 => 1.06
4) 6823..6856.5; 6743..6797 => 1.00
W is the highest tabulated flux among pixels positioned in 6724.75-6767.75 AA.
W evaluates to 13.2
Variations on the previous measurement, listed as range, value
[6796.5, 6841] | 13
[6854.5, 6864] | 15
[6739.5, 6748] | 12.3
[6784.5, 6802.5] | 12.8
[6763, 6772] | 11.8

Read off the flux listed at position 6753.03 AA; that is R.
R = 10.9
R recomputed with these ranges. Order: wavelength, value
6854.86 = 10.8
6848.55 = 12.1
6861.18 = 13.2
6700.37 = 11.2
